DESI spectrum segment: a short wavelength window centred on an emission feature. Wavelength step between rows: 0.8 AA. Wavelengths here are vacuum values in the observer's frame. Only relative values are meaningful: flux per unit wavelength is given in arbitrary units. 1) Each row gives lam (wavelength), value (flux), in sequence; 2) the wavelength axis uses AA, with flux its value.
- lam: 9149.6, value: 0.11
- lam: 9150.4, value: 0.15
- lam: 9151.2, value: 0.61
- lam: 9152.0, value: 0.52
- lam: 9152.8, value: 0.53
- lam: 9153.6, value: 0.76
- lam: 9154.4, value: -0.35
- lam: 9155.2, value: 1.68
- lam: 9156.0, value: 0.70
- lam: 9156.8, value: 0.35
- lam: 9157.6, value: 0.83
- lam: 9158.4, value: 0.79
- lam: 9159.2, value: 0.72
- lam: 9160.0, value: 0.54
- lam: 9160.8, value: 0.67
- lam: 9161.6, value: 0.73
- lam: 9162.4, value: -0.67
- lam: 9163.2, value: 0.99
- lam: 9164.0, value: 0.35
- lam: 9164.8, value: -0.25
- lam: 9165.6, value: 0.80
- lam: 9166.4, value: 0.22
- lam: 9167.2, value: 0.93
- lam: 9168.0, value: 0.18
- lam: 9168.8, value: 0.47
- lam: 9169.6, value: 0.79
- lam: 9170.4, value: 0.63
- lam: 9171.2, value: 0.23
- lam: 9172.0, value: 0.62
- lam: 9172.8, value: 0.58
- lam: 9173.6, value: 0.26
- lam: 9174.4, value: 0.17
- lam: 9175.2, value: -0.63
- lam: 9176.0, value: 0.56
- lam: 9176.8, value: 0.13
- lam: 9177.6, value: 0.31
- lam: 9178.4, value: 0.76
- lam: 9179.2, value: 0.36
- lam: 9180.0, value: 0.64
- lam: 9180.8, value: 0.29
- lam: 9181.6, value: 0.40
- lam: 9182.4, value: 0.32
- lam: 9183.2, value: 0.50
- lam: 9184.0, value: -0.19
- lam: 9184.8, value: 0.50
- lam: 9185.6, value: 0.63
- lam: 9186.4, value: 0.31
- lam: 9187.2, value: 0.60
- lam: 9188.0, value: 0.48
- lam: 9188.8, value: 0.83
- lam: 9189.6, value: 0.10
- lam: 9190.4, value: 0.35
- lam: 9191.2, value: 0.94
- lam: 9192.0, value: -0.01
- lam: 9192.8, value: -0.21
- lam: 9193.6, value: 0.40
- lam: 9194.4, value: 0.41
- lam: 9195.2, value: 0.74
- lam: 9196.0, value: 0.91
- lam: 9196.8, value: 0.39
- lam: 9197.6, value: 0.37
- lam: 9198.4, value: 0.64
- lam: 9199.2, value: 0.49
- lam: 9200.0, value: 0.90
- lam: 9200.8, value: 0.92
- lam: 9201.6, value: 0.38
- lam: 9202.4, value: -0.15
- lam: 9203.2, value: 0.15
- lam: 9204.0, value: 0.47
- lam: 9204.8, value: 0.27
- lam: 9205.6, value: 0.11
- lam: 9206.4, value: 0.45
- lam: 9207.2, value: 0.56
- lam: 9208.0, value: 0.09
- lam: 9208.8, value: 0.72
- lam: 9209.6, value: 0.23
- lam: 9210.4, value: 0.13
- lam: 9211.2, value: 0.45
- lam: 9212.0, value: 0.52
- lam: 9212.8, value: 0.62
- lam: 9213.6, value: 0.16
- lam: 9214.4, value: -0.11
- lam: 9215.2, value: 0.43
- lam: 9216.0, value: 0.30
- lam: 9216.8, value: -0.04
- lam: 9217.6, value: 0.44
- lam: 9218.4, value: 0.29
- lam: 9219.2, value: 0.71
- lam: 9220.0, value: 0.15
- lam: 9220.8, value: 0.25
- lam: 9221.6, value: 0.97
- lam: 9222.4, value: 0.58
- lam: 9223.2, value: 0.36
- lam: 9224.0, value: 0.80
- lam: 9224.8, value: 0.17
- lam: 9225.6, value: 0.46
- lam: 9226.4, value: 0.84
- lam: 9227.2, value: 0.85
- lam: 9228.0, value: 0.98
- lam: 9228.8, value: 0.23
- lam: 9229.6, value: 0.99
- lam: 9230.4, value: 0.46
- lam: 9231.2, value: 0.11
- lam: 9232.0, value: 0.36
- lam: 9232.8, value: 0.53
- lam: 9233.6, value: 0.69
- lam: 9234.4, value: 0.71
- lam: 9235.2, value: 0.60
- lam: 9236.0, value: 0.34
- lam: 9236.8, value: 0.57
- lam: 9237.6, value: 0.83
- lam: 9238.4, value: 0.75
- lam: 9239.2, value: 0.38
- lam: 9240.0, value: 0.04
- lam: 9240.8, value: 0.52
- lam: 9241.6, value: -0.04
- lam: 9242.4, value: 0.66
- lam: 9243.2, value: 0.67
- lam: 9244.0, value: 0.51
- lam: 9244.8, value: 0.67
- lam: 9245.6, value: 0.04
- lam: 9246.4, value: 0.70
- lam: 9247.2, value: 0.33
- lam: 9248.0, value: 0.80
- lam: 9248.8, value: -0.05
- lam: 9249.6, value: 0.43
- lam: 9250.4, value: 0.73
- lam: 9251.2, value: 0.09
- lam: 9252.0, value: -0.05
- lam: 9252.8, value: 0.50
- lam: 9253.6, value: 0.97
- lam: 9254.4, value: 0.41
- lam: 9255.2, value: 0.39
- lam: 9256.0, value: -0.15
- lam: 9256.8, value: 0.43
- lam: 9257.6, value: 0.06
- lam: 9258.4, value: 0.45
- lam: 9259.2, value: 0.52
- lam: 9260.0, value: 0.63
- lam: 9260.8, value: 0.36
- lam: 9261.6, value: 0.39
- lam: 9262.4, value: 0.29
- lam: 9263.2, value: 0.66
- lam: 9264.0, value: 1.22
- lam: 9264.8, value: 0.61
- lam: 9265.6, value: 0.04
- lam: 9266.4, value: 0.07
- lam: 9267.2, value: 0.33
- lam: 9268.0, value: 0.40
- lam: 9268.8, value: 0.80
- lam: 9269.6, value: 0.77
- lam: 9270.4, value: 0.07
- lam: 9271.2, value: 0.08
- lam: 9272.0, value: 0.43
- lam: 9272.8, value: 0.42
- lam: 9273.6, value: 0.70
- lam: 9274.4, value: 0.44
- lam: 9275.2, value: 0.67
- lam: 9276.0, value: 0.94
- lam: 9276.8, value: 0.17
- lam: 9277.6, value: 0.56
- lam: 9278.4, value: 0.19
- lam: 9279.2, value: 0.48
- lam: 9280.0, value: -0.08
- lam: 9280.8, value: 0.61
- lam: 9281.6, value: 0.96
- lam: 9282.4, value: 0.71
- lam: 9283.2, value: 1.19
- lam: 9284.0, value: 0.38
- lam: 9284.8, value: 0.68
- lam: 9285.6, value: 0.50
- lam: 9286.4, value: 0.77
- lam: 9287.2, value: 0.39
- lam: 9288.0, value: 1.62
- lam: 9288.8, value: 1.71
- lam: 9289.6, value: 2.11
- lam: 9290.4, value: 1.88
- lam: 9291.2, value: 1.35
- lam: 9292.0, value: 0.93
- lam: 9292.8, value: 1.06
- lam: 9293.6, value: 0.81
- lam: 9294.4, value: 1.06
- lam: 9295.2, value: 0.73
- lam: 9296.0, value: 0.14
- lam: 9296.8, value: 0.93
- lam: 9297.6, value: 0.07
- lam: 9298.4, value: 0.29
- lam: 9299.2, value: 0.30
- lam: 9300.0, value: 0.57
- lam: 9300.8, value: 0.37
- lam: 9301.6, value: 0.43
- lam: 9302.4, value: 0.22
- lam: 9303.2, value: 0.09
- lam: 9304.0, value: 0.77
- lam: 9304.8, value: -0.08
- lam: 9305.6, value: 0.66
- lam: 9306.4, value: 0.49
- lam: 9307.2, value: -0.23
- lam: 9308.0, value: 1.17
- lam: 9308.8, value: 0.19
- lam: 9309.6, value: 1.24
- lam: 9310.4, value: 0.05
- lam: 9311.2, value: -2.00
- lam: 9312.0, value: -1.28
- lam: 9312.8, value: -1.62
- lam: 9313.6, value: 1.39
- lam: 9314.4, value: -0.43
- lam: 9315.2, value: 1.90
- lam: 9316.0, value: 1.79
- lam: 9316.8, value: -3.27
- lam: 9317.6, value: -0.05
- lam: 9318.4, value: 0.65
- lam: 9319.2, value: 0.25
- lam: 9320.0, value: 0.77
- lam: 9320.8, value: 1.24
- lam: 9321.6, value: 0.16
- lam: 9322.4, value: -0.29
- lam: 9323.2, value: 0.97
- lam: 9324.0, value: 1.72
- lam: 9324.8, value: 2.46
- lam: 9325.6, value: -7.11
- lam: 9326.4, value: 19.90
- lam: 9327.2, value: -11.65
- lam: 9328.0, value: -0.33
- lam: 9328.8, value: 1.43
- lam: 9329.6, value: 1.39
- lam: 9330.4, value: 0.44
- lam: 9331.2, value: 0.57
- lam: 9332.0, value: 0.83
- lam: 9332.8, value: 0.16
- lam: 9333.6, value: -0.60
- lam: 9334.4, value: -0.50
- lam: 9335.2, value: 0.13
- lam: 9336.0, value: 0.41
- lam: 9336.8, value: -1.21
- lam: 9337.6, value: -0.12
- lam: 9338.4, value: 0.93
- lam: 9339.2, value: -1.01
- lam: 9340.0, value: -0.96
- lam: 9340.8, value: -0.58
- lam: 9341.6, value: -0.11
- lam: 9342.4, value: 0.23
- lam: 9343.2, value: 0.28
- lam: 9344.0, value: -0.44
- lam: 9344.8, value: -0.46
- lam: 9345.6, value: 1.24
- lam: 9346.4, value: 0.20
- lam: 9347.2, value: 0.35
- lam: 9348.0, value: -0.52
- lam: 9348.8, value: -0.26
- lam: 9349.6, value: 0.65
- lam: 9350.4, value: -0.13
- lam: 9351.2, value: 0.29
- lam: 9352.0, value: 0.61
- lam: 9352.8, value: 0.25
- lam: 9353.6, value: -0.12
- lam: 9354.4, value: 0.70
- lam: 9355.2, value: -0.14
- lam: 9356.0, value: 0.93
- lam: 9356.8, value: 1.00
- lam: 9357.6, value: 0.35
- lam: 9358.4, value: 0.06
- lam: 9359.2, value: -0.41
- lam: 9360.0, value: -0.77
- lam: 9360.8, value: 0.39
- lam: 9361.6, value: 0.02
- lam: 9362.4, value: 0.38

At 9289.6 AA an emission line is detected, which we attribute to Hgamma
